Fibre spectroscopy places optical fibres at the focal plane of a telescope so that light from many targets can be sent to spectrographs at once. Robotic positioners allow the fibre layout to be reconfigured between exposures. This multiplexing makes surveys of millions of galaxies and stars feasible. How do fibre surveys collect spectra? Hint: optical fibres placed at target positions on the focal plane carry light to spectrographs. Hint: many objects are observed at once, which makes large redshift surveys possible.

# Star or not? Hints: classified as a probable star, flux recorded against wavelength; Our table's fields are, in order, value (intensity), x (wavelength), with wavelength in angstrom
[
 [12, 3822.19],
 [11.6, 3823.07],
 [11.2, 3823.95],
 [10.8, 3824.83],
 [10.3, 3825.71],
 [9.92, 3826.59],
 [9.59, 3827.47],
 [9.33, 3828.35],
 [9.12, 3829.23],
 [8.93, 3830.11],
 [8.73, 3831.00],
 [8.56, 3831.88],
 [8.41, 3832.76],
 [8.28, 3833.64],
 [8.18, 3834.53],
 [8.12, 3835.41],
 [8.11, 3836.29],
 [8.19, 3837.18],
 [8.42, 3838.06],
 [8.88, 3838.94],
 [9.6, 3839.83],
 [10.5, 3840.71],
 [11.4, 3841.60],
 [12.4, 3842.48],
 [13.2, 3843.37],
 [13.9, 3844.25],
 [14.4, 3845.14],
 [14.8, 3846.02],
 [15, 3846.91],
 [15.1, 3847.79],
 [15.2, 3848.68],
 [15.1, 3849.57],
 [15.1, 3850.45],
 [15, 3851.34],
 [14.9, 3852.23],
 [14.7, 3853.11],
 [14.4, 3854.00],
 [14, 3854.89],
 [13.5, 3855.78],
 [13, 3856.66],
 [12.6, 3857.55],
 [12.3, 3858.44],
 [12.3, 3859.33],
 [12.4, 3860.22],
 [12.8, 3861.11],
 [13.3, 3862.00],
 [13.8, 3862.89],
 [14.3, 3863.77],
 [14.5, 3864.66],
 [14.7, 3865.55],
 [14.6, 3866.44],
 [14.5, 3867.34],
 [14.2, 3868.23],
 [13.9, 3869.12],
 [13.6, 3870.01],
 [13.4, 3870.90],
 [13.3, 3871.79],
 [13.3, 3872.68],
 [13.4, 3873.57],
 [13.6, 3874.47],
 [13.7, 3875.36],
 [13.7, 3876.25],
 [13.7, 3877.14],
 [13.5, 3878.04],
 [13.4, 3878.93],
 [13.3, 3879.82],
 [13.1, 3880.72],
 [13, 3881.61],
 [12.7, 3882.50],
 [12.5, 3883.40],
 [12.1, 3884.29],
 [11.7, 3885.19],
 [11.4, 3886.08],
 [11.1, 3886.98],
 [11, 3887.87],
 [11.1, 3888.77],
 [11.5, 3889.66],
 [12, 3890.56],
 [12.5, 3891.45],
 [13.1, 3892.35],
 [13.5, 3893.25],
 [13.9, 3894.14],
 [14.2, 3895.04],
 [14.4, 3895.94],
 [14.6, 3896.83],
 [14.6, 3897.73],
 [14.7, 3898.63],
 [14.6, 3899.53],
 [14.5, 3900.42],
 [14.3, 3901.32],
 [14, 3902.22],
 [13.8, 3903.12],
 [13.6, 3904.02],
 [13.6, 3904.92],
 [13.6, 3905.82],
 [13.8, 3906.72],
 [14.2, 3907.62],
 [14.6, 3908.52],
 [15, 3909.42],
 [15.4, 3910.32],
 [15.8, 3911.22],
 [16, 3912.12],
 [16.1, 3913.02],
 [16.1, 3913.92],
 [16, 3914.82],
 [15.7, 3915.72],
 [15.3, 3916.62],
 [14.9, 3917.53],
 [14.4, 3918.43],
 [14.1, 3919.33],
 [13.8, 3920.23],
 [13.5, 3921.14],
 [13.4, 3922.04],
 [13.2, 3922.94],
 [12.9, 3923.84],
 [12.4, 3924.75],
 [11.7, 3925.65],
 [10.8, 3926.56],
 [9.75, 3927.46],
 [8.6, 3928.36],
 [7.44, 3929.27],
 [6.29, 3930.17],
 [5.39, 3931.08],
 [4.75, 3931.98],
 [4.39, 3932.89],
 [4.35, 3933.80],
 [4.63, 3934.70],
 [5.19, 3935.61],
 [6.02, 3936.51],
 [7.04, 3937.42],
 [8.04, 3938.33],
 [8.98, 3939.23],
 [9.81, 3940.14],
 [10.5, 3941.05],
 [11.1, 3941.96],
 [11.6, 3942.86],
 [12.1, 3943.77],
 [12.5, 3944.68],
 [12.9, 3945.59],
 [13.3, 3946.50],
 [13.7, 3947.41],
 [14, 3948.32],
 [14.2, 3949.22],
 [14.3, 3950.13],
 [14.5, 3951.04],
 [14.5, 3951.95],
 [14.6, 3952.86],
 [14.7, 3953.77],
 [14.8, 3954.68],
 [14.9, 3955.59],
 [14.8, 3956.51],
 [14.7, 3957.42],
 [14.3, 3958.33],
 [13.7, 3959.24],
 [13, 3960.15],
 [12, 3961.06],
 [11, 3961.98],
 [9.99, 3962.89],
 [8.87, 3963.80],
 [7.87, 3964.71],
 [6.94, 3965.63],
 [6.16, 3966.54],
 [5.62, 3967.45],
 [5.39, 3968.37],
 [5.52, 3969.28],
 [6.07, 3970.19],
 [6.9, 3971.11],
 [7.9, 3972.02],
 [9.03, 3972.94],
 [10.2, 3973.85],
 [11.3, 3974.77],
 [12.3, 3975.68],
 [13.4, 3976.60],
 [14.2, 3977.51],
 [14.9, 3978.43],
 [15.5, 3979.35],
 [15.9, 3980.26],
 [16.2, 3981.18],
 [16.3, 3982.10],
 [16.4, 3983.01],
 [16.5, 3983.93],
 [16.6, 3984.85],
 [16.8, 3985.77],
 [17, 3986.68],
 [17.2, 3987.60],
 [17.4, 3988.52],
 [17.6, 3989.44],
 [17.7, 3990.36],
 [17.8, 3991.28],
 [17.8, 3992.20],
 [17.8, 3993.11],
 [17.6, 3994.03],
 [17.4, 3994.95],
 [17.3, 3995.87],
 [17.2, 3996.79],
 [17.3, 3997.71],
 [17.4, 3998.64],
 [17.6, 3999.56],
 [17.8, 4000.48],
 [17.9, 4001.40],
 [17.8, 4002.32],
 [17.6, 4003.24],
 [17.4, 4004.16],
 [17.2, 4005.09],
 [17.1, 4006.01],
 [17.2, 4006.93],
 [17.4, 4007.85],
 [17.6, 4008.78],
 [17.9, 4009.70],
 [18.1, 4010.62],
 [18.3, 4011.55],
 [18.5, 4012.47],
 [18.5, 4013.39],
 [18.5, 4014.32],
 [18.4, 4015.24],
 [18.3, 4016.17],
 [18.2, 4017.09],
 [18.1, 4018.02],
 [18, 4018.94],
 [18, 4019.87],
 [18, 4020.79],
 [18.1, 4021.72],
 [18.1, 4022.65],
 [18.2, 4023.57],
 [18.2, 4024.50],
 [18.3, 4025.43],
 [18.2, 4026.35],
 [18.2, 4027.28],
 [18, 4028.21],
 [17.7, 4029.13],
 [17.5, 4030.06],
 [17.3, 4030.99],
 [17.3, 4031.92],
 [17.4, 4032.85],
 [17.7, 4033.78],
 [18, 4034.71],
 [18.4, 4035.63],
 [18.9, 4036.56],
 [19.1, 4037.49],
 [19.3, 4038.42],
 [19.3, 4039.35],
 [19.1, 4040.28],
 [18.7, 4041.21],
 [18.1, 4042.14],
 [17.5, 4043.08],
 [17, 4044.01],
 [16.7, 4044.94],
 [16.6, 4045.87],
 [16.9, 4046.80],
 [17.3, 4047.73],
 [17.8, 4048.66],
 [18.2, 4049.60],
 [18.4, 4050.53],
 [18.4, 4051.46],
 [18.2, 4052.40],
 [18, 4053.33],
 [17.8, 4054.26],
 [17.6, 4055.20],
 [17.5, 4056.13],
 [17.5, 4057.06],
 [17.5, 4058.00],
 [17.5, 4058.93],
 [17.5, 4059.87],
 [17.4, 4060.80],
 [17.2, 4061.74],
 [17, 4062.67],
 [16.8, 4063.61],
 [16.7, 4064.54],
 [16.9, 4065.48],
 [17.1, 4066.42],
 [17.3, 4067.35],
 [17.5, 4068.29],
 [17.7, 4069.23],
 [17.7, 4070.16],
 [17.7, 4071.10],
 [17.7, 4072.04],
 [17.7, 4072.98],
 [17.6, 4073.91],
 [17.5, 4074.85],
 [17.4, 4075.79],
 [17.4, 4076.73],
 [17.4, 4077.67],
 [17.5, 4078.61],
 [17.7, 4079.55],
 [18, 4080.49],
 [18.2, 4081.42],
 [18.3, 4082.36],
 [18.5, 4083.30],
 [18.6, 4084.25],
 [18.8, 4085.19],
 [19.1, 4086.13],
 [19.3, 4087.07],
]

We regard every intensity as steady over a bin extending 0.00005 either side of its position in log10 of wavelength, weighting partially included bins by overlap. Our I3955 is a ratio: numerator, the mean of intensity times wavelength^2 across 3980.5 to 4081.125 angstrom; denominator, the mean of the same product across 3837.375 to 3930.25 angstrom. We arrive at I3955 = 1.43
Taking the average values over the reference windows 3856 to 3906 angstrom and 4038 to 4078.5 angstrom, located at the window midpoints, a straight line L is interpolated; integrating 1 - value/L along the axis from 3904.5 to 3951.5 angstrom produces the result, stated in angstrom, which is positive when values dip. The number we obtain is 8.66 angstrom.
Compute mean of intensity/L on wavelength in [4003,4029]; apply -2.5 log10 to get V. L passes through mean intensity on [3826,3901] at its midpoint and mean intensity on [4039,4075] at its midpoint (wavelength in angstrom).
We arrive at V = -0.09 mag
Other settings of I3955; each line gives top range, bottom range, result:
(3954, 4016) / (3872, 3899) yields 1.19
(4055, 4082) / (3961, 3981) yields 1.85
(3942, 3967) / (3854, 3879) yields 0.97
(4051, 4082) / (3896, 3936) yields 1.52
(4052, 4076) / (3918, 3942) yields 2.01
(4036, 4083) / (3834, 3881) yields 1.51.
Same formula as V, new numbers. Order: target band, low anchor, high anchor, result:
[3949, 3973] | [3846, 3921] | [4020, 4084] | 0.38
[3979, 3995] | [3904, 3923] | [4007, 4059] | -0.02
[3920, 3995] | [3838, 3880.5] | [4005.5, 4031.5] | 0.34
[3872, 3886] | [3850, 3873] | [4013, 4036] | 0.09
